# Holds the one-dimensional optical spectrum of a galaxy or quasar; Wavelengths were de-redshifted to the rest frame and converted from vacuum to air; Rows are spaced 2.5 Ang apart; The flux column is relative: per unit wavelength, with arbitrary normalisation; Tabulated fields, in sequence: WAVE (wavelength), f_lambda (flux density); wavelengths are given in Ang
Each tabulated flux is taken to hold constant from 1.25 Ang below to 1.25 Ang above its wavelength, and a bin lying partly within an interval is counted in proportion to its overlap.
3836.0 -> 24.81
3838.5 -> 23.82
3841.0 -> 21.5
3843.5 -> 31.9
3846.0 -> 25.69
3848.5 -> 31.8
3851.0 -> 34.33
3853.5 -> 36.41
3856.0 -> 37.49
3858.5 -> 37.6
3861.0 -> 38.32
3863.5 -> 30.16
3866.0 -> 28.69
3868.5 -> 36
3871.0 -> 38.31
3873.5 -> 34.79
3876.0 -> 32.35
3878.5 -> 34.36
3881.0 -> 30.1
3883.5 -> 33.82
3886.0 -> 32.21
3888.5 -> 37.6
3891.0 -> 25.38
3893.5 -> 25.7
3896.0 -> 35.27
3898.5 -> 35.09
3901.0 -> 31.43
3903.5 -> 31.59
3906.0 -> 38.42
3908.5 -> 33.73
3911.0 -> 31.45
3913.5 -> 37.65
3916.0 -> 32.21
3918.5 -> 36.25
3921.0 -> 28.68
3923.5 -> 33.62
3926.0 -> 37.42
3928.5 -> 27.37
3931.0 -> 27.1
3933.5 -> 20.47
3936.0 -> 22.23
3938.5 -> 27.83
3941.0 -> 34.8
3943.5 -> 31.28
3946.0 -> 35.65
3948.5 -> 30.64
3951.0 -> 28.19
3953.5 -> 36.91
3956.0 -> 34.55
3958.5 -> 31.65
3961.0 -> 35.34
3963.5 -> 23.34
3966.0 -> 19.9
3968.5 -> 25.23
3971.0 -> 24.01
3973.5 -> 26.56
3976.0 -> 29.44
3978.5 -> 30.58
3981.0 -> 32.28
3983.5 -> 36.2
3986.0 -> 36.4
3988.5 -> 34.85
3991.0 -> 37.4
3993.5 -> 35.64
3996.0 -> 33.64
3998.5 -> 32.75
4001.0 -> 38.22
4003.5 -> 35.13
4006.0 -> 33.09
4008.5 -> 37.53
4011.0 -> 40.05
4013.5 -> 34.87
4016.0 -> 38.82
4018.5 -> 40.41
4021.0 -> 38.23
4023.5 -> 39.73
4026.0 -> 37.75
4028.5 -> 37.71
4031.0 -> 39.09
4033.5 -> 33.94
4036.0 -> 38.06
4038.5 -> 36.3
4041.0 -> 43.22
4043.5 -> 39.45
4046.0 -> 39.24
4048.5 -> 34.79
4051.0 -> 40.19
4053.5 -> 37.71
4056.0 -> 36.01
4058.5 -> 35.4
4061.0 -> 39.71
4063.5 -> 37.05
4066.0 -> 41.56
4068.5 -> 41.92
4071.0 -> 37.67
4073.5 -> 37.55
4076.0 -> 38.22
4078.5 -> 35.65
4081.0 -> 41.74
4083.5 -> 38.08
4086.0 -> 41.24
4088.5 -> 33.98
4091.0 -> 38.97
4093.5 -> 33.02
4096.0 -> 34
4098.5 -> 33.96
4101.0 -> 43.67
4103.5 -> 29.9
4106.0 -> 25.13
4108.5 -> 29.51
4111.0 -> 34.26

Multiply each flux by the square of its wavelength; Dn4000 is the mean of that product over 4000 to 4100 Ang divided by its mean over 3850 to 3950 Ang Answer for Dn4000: 1.3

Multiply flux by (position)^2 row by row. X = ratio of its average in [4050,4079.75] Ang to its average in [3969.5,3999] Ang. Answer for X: 1.23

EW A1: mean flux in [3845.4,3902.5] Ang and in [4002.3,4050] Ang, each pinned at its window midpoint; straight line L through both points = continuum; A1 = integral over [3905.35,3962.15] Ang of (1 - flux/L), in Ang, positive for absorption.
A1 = 5.2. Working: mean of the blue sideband 33.2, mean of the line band 31.8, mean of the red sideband 37.8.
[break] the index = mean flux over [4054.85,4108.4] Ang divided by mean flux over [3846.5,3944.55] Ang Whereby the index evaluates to 1.1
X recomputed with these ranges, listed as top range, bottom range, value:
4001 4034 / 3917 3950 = 1.29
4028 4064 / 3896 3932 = 1.22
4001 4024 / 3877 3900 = 1.24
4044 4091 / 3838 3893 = 1.31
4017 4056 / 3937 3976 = 1.34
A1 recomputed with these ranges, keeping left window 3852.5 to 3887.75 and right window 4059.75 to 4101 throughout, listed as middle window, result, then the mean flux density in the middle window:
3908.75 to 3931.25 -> 1.59 Ang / 32.7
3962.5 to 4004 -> 5.80 Ang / 31.2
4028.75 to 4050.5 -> -0.48 Ang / 38.1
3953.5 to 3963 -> 0.65 Ang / 33.4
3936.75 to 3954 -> 1.91 Ang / 31.7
